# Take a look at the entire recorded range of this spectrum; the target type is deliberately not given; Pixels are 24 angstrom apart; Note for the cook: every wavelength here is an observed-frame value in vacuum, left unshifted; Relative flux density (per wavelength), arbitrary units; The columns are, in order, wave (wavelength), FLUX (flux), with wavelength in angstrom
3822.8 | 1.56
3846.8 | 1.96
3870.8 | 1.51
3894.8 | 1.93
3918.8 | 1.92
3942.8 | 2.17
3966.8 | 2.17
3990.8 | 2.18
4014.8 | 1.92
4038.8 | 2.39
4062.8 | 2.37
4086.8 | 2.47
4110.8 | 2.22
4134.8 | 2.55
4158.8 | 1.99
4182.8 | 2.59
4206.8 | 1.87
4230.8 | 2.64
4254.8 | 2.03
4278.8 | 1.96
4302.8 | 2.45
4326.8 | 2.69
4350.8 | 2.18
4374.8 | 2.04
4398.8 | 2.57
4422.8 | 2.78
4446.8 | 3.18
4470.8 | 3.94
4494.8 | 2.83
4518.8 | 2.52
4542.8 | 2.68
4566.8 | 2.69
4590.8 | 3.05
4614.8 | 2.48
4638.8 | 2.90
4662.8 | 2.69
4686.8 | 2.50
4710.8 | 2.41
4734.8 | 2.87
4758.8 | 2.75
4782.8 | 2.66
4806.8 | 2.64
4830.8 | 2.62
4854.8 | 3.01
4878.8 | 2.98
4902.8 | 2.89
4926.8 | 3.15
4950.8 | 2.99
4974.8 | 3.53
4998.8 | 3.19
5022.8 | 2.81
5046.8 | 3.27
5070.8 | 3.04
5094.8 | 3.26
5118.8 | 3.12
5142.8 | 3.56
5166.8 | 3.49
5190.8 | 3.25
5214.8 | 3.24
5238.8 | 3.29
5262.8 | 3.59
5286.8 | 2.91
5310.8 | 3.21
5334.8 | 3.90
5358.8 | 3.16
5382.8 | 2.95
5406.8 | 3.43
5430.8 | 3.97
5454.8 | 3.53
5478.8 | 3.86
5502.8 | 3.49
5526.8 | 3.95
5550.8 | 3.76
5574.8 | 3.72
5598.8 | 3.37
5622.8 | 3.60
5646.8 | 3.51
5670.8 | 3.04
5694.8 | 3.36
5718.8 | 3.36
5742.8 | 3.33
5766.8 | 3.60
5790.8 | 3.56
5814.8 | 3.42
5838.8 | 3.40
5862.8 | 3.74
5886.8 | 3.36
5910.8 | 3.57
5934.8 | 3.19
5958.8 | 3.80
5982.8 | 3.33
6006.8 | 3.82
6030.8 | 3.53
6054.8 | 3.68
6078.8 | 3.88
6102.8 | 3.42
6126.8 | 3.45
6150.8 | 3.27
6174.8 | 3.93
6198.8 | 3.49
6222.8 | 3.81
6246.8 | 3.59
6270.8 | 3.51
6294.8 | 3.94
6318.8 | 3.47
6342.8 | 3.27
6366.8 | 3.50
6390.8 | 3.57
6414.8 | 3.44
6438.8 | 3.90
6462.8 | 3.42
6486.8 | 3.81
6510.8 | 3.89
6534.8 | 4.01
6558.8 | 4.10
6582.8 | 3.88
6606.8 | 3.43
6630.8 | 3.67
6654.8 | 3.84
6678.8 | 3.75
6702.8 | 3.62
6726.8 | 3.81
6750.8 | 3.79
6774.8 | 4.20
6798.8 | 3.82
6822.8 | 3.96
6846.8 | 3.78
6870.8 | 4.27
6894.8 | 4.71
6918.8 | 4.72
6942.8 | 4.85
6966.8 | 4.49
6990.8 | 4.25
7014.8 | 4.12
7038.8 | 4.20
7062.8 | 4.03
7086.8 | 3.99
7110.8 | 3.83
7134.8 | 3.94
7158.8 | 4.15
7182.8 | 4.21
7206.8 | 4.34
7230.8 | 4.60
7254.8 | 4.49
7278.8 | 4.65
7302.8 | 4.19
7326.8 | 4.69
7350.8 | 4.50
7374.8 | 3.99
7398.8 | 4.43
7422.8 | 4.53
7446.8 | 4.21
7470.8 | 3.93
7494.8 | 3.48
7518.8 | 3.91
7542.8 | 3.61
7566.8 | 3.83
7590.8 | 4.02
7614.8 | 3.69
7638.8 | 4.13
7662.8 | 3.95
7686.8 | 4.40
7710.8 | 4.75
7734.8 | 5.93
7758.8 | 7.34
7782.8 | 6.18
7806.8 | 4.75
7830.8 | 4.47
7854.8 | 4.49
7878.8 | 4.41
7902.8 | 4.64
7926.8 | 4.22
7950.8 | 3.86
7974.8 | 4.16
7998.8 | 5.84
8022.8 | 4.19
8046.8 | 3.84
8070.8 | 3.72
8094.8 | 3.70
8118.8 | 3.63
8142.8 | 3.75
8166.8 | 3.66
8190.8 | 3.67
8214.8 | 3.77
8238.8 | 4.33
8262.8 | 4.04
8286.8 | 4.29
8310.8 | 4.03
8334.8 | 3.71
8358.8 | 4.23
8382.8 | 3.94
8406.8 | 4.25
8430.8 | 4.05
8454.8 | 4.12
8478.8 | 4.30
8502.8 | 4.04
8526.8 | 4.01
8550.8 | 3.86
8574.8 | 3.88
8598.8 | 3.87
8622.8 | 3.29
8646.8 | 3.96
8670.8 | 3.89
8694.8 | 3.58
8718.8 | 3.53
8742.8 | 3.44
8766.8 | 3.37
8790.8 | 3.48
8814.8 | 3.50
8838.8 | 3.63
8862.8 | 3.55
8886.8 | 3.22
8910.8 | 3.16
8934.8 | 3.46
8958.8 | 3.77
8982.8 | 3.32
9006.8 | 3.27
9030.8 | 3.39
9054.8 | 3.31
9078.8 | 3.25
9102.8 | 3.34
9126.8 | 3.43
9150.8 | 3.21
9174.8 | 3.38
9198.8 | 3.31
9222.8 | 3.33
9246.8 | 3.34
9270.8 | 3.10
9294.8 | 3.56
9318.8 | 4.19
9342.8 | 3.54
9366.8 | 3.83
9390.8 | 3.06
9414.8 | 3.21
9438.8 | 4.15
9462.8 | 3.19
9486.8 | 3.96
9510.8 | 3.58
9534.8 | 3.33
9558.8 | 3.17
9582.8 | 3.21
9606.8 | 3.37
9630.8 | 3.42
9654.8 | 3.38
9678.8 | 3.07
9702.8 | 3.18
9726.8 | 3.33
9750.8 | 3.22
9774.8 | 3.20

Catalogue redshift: 0.60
